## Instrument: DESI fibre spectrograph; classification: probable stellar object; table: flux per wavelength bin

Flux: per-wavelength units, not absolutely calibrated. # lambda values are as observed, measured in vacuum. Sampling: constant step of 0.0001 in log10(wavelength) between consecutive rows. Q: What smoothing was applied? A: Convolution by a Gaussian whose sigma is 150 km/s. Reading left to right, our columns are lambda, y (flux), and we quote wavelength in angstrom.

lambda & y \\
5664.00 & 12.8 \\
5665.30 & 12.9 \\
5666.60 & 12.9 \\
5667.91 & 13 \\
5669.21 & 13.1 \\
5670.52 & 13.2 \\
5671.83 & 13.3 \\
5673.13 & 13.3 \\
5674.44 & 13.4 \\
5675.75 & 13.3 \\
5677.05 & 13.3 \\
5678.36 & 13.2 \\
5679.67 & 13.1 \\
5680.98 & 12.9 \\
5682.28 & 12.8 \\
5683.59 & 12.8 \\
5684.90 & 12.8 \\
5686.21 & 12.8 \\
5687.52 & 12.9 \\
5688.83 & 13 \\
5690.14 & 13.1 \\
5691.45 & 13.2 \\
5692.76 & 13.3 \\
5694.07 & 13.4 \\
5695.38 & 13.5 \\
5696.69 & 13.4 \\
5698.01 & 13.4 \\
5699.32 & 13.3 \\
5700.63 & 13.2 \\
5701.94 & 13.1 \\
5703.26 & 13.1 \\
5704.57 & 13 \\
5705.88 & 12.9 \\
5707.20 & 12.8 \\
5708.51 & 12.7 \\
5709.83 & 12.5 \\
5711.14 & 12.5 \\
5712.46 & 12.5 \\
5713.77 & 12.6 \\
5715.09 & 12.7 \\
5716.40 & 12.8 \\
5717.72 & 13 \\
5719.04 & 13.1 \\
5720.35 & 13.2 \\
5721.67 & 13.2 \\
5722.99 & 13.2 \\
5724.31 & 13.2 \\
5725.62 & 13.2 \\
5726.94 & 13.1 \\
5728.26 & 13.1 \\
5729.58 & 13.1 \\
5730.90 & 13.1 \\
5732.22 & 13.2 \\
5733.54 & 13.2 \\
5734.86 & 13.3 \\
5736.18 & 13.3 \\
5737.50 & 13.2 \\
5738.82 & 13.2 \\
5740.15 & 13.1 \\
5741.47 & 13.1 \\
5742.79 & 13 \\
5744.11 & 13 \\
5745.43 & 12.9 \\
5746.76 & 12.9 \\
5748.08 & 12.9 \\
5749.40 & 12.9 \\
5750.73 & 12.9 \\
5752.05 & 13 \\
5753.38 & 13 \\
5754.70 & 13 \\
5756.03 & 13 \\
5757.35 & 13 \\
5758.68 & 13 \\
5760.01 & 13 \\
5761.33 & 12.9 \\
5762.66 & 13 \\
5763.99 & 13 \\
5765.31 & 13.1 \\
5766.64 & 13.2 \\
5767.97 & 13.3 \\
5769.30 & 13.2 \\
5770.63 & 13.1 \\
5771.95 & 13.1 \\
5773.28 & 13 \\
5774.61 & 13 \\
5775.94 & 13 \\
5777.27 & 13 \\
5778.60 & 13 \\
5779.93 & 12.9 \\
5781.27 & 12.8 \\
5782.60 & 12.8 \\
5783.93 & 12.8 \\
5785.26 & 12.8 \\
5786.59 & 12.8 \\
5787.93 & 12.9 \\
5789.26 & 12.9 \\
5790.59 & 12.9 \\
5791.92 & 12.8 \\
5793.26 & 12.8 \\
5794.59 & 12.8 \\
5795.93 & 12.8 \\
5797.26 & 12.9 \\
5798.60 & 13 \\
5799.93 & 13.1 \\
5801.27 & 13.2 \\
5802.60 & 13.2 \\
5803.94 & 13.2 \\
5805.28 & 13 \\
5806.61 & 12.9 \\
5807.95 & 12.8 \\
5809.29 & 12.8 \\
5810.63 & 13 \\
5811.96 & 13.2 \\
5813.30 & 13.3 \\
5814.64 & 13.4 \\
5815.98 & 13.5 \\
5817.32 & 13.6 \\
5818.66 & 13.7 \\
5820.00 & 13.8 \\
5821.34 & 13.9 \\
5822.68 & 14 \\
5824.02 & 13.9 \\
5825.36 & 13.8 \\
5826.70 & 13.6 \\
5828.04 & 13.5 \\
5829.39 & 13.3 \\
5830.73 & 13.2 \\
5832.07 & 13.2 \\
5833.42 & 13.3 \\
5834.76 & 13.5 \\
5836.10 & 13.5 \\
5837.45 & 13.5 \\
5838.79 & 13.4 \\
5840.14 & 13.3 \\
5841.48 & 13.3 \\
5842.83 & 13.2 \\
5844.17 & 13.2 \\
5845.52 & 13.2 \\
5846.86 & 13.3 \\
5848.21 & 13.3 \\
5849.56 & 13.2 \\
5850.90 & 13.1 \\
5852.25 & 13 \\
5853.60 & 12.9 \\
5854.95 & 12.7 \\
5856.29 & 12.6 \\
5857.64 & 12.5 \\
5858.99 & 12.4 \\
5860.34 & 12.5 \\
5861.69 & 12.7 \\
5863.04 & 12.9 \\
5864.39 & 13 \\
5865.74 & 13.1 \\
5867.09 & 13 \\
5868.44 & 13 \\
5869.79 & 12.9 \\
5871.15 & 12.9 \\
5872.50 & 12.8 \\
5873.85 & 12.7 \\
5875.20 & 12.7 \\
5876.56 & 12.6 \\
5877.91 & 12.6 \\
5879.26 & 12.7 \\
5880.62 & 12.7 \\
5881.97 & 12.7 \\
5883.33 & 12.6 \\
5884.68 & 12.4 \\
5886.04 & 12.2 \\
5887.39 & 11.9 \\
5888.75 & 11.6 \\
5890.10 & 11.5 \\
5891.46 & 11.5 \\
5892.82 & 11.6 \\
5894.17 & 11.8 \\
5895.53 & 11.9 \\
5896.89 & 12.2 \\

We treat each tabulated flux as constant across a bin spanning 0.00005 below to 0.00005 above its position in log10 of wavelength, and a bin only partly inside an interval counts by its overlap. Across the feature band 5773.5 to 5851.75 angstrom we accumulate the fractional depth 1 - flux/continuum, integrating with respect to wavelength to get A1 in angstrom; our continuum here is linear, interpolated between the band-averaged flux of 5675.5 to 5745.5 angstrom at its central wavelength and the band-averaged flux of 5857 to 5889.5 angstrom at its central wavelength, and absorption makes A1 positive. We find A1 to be -2.5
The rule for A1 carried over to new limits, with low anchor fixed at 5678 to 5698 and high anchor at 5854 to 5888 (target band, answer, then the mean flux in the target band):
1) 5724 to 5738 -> -0.21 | 13.2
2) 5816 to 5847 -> -1.76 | 13.5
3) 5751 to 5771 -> -0.20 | 13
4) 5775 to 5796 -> 0.00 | 12.9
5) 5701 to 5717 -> 0.33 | 12.8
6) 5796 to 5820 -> -0.67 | 13.2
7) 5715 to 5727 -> -0.07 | 13.1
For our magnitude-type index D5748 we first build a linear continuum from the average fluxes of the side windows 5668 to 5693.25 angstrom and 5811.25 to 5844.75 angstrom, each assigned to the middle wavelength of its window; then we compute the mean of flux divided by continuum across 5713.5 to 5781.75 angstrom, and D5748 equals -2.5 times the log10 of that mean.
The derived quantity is 0.02 mag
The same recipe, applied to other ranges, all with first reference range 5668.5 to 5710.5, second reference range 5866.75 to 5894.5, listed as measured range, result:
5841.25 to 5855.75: -0.05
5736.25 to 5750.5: -0.01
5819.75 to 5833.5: -0.08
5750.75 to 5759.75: -0.01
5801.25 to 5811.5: -0.03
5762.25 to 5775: -0.03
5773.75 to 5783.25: -0.01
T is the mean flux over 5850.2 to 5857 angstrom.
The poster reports 12.9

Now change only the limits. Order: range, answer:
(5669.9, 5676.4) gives 13.3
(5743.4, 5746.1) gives 12.9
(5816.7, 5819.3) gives 13.6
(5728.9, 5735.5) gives 13.2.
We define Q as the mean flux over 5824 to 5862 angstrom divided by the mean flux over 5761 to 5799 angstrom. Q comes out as 1.02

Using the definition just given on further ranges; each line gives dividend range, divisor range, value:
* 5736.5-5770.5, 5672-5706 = 0.99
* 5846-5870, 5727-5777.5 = 0.99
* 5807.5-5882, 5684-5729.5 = 1.01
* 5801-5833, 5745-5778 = 1.03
